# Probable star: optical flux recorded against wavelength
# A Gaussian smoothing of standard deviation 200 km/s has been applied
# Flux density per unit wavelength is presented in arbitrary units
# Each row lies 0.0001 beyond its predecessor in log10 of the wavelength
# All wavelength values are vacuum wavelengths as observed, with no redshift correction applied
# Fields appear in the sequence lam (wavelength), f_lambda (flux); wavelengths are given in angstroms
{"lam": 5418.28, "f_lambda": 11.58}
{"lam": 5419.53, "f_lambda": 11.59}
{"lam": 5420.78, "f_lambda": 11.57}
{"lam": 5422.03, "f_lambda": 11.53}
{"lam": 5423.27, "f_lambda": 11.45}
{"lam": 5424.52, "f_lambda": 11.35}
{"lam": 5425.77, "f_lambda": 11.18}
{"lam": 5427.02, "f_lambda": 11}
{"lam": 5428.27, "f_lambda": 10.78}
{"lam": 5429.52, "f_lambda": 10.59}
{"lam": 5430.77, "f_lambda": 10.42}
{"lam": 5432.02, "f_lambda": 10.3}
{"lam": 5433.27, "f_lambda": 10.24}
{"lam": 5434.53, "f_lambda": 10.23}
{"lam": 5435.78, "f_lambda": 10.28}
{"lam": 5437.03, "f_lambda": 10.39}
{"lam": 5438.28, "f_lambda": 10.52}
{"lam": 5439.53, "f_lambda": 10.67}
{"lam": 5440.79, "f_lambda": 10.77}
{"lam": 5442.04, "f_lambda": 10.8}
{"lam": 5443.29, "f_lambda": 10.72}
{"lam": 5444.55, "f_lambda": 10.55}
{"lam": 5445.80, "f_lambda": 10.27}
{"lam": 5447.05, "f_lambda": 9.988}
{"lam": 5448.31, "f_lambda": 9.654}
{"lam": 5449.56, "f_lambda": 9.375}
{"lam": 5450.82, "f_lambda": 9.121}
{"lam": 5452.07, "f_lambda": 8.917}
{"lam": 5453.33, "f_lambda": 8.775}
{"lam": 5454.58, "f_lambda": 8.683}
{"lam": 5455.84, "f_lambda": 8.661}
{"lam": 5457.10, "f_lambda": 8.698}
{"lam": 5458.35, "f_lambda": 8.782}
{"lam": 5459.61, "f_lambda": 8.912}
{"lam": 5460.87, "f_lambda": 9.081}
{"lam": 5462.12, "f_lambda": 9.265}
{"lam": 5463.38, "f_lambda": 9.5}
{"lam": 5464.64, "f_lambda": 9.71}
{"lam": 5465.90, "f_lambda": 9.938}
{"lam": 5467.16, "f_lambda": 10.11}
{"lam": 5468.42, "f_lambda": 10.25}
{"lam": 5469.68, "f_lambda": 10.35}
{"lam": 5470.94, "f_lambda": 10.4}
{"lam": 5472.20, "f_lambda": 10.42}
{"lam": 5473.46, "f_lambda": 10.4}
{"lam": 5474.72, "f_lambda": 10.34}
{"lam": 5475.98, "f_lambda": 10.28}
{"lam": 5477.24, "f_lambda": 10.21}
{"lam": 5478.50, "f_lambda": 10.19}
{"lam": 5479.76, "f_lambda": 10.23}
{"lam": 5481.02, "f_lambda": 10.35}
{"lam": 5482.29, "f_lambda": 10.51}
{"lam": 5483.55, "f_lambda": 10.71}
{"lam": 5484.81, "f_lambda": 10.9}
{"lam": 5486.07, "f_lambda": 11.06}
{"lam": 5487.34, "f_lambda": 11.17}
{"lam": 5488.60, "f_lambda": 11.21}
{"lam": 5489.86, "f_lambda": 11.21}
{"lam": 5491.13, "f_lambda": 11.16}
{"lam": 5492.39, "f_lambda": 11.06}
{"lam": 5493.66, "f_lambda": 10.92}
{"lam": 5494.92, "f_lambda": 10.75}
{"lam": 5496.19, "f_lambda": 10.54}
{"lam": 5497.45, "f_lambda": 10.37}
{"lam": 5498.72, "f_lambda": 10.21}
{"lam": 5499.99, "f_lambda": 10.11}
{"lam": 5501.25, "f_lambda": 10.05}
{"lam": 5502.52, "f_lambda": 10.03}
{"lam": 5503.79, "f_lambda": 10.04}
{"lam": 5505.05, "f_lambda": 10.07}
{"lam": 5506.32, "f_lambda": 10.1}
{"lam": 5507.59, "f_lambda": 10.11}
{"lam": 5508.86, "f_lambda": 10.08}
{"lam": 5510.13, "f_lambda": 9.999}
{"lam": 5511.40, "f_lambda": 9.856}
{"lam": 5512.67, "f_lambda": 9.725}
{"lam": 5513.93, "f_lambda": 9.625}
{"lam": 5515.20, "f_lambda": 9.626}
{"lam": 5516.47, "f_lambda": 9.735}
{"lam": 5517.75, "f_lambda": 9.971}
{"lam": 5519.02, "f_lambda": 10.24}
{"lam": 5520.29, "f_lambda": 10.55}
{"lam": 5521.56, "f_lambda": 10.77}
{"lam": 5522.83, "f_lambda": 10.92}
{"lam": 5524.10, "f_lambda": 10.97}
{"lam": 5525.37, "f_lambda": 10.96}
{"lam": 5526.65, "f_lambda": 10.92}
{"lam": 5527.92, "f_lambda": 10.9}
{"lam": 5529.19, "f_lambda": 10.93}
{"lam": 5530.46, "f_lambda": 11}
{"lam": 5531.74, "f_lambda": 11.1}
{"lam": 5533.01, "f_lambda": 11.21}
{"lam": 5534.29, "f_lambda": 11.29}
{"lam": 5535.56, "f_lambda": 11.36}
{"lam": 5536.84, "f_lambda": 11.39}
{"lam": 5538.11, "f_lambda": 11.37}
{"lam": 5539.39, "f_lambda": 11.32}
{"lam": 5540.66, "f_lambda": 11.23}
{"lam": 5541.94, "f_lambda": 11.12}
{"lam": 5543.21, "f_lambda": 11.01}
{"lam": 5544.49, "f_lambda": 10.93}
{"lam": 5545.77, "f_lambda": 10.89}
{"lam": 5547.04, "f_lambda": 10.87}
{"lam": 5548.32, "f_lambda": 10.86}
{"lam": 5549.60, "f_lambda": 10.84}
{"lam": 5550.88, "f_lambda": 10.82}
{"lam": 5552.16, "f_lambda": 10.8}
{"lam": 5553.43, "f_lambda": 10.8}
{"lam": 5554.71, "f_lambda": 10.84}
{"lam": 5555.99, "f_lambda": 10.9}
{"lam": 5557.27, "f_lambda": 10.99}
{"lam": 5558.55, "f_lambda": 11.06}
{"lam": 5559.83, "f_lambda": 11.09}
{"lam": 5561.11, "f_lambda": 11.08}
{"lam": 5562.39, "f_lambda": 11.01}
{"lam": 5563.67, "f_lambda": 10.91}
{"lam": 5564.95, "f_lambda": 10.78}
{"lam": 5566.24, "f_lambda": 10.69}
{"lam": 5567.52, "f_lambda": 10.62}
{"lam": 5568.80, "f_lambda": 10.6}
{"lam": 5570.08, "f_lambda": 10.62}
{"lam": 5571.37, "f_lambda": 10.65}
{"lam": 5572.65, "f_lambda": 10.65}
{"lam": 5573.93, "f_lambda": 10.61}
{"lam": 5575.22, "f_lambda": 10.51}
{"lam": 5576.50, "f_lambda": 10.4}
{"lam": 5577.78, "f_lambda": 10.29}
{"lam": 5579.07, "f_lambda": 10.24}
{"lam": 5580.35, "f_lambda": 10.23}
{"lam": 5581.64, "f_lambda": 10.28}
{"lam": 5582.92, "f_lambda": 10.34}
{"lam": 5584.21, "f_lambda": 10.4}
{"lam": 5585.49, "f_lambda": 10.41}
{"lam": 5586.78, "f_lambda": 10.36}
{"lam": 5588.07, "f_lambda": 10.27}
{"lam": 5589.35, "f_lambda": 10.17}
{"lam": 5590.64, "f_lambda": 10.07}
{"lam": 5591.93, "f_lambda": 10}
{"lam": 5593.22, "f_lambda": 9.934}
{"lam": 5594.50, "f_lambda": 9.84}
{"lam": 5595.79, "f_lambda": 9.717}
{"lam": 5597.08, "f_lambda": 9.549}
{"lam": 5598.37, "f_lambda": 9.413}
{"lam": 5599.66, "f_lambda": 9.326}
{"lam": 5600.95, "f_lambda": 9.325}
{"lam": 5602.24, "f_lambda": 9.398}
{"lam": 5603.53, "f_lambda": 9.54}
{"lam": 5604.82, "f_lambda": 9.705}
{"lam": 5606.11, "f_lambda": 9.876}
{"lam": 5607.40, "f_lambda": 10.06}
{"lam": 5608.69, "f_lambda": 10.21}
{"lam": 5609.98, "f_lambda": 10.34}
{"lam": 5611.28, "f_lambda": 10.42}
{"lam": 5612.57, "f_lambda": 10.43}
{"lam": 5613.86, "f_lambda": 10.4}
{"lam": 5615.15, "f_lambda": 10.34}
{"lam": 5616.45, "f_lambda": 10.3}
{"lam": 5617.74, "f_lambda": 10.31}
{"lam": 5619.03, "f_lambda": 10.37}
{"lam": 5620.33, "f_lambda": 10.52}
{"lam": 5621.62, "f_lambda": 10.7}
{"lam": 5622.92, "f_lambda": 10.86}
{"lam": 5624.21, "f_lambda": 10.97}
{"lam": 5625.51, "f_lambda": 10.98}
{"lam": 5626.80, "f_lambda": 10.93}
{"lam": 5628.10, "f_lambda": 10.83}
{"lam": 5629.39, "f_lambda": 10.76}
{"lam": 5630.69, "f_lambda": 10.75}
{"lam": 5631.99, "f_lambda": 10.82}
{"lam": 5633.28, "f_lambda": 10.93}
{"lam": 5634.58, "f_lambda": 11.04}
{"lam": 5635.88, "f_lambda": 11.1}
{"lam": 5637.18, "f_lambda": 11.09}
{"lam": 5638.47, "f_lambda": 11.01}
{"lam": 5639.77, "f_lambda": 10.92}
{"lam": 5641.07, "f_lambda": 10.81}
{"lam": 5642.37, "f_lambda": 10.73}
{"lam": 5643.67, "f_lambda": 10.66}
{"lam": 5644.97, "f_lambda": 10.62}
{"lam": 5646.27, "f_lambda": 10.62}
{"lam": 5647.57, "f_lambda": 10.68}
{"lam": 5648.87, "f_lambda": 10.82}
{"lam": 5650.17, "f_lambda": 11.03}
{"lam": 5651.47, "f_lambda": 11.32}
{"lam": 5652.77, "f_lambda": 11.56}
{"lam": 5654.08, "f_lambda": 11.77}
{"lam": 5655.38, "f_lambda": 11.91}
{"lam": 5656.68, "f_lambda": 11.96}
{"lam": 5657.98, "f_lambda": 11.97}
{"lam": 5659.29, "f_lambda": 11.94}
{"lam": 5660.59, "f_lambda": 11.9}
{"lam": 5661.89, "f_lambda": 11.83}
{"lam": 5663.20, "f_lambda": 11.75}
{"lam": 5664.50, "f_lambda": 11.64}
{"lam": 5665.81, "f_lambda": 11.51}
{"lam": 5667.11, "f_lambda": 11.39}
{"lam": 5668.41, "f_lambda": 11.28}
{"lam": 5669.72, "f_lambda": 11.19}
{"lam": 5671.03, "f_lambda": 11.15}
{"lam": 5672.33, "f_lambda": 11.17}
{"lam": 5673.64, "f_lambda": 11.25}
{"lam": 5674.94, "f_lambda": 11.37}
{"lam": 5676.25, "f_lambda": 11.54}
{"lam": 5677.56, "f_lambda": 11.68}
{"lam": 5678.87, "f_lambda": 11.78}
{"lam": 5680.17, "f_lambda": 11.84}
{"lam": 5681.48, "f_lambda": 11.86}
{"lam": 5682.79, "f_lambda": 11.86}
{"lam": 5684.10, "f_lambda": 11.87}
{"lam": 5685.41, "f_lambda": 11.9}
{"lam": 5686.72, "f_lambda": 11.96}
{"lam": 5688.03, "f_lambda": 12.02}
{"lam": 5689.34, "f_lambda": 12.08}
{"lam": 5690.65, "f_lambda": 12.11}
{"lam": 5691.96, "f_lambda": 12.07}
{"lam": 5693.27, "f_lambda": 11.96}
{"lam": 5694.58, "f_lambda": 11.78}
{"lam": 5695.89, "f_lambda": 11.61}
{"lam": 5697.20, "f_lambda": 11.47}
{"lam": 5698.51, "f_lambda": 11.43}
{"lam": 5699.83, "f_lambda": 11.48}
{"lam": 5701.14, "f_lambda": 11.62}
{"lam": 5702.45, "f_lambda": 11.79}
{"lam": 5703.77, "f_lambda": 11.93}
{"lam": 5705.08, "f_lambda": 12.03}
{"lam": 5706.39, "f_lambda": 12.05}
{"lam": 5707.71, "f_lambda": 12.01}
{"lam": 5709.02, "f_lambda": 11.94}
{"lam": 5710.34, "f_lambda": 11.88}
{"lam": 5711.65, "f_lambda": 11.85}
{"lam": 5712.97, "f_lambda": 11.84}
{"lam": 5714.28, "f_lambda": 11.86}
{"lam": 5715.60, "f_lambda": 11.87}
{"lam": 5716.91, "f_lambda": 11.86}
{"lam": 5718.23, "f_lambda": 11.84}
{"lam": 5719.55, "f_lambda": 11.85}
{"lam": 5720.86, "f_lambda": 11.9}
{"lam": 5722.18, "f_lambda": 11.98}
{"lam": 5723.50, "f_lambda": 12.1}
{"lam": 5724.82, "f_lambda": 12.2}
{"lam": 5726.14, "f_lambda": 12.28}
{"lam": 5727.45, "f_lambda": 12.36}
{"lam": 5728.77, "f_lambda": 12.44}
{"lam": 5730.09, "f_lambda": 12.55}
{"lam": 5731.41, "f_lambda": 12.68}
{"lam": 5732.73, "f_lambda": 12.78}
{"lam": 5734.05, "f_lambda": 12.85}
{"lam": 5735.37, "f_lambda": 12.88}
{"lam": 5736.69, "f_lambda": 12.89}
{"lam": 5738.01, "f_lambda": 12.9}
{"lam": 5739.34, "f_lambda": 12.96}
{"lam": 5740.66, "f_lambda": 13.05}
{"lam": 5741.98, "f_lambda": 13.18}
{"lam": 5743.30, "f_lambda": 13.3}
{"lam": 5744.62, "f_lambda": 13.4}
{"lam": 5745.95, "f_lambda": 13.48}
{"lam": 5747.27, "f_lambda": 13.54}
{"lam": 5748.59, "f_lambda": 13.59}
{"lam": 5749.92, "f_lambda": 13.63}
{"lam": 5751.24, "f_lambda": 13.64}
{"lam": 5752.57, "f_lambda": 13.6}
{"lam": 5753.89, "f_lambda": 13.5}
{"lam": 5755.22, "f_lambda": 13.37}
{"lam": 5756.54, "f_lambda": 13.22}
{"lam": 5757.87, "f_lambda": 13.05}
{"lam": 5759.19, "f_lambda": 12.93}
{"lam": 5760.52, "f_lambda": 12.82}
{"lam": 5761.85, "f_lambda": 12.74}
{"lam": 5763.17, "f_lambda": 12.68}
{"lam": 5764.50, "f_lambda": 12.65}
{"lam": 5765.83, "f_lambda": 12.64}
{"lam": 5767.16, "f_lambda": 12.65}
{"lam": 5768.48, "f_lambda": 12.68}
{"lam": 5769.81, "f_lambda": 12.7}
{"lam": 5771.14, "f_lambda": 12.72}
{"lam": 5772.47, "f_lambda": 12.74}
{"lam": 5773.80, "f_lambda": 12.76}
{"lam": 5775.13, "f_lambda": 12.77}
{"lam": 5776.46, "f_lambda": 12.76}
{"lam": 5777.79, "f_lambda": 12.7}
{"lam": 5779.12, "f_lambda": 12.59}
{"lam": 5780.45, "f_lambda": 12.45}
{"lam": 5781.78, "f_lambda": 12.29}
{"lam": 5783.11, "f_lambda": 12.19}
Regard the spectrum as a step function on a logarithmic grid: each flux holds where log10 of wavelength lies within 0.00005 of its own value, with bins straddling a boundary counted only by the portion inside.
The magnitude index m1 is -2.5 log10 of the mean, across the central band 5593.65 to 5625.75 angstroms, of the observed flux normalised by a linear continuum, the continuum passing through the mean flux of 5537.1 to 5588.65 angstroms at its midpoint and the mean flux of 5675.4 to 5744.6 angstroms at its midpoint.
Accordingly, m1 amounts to 0.11 mag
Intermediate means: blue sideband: 10.7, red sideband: 12.1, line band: 10.1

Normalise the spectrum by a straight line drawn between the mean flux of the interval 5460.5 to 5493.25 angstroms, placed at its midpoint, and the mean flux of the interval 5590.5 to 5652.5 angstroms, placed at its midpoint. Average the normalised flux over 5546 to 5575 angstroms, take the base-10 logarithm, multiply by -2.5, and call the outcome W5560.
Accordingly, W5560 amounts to -0.041 mag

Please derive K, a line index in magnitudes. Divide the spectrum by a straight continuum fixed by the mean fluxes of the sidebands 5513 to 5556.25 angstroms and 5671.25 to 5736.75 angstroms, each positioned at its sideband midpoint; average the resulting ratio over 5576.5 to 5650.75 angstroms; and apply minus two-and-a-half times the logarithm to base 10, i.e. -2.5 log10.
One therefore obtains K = 0.096 mag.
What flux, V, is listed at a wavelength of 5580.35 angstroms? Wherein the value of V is 10.23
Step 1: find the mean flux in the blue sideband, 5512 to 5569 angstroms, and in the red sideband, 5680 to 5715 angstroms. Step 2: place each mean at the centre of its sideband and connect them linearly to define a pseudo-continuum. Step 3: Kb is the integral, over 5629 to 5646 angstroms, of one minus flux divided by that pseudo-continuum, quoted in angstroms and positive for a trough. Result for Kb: 0.9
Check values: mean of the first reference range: 10.8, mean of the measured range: 10.9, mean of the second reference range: 11.9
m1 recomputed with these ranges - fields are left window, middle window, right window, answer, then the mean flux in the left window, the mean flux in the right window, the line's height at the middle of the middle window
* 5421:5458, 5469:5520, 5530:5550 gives 0.04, 10.2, 11.1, 10.7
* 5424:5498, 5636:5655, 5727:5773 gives 0.09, 10.2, 13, 12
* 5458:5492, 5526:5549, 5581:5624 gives -0.09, 10.3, 10.1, 10.2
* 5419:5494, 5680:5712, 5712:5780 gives 0.04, 10.3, 12.7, 12.3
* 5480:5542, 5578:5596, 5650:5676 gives 0.09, 10.6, 11.6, 11.1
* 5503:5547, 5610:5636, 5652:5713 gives 0.06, 10.6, 11.7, 11.3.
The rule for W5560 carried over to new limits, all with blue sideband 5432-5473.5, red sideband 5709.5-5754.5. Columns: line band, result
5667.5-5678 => 0.07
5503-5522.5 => 0.04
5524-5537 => -0.05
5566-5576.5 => 0.04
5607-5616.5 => 0.11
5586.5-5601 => 0.15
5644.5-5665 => 0.04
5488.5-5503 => -0.04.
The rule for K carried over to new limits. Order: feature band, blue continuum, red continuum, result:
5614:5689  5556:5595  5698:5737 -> 0.01 mag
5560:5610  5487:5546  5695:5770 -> 0.10 mag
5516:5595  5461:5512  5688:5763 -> 0.02 mag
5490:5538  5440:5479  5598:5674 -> -0.04 mag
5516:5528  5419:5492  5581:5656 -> -0.02 mag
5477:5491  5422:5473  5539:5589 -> -0.05 mag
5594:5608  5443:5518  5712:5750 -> 0.17 mag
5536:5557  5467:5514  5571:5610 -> -0.08 mag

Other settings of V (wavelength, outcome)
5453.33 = 8.775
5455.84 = 8.661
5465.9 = 9.938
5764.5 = 12.65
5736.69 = 12.89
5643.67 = 10.66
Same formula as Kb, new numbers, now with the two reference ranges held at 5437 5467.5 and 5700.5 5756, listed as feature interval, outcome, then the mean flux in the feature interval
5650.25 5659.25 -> 0.1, 11.7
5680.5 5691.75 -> 0.1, 12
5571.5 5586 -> 0.8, 10.4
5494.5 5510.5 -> 0.0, 10.2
